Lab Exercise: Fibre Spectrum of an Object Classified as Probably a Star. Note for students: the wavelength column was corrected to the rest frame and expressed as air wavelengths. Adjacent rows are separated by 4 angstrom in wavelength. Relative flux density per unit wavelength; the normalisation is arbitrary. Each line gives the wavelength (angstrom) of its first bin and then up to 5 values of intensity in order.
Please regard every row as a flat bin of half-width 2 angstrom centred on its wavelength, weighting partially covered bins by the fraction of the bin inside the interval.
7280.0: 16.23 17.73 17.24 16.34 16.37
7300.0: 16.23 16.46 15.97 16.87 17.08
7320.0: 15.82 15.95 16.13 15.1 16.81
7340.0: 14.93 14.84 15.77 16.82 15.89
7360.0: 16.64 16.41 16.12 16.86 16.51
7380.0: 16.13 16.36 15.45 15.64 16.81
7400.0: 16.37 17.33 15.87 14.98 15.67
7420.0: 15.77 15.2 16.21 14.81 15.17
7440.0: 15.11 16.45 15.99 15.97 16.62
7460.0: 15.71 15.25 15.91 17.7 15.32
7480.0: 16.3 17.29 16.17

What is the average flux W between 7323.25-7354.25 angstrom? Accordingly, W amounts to 15.8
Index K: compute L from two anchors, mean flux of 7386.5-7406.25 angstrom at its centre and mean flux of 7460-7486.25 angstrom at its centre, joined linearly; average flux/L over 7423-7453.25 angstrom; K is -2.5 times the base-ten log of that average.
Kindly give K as 0.05 mag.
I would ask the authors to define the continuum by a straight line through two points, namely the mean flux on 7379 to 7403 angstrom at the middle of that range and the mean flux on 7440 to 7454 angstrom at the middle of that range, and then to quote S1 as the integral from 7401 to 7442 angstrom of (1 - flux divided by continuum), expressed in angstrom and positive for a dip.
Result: 1.1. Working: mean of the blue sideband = 16.2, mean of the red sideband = 16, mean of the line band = 15.6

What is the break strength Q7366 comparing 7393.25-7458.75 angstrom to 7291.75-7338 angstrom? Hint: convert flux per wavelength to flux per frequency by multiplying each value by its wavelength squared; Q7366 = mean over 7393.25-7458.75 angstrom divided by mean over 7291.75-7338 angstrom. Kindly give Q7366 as 1.01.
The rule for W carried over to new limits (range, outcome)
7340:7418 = 16.1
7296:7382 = 16.2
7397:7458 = 15.9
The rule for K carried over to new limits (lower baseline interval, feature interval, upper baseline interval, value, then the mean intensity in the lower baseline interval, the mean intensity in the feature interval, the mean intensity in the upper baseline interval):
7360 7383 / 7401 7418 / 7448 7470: 0.01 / 16.4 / 16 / 15.9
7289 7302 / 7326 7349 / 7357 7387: 0.05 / 16.4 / 15.6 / 16.4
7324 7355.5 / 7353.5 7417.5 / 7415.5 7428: -0.03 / 15.8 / 16.2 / 15.6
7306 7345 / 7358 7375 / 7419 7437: -0.05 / 16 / 16.5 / 15.4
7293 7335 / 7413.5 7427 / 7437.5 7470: 0.03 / 16.2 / 15.6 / 15.9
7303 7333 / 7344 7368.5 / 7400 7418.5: 0.00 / 16.2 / 16.2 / 16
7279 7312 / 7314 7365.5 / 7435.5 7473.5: 0.03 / 16.6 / 16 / 16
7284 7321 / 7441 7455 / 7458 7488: 0.01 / 16.6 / 16.1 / 16.2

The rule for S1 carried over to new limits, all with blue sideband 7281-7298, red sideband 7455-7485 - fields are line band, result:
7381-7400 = 0.5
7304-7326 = 0.6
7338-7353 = 1.0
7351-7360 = 0.1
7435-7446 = 0.5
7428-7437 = 0.6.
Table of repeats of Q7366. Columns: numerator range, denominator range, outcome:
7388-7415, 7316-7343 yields 1.04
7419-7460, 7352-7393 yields 0.99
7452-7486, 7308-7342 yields 1.05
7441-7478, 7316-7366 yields 1.04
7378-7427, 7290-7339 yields 1.01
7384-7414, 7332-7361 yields 1.03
